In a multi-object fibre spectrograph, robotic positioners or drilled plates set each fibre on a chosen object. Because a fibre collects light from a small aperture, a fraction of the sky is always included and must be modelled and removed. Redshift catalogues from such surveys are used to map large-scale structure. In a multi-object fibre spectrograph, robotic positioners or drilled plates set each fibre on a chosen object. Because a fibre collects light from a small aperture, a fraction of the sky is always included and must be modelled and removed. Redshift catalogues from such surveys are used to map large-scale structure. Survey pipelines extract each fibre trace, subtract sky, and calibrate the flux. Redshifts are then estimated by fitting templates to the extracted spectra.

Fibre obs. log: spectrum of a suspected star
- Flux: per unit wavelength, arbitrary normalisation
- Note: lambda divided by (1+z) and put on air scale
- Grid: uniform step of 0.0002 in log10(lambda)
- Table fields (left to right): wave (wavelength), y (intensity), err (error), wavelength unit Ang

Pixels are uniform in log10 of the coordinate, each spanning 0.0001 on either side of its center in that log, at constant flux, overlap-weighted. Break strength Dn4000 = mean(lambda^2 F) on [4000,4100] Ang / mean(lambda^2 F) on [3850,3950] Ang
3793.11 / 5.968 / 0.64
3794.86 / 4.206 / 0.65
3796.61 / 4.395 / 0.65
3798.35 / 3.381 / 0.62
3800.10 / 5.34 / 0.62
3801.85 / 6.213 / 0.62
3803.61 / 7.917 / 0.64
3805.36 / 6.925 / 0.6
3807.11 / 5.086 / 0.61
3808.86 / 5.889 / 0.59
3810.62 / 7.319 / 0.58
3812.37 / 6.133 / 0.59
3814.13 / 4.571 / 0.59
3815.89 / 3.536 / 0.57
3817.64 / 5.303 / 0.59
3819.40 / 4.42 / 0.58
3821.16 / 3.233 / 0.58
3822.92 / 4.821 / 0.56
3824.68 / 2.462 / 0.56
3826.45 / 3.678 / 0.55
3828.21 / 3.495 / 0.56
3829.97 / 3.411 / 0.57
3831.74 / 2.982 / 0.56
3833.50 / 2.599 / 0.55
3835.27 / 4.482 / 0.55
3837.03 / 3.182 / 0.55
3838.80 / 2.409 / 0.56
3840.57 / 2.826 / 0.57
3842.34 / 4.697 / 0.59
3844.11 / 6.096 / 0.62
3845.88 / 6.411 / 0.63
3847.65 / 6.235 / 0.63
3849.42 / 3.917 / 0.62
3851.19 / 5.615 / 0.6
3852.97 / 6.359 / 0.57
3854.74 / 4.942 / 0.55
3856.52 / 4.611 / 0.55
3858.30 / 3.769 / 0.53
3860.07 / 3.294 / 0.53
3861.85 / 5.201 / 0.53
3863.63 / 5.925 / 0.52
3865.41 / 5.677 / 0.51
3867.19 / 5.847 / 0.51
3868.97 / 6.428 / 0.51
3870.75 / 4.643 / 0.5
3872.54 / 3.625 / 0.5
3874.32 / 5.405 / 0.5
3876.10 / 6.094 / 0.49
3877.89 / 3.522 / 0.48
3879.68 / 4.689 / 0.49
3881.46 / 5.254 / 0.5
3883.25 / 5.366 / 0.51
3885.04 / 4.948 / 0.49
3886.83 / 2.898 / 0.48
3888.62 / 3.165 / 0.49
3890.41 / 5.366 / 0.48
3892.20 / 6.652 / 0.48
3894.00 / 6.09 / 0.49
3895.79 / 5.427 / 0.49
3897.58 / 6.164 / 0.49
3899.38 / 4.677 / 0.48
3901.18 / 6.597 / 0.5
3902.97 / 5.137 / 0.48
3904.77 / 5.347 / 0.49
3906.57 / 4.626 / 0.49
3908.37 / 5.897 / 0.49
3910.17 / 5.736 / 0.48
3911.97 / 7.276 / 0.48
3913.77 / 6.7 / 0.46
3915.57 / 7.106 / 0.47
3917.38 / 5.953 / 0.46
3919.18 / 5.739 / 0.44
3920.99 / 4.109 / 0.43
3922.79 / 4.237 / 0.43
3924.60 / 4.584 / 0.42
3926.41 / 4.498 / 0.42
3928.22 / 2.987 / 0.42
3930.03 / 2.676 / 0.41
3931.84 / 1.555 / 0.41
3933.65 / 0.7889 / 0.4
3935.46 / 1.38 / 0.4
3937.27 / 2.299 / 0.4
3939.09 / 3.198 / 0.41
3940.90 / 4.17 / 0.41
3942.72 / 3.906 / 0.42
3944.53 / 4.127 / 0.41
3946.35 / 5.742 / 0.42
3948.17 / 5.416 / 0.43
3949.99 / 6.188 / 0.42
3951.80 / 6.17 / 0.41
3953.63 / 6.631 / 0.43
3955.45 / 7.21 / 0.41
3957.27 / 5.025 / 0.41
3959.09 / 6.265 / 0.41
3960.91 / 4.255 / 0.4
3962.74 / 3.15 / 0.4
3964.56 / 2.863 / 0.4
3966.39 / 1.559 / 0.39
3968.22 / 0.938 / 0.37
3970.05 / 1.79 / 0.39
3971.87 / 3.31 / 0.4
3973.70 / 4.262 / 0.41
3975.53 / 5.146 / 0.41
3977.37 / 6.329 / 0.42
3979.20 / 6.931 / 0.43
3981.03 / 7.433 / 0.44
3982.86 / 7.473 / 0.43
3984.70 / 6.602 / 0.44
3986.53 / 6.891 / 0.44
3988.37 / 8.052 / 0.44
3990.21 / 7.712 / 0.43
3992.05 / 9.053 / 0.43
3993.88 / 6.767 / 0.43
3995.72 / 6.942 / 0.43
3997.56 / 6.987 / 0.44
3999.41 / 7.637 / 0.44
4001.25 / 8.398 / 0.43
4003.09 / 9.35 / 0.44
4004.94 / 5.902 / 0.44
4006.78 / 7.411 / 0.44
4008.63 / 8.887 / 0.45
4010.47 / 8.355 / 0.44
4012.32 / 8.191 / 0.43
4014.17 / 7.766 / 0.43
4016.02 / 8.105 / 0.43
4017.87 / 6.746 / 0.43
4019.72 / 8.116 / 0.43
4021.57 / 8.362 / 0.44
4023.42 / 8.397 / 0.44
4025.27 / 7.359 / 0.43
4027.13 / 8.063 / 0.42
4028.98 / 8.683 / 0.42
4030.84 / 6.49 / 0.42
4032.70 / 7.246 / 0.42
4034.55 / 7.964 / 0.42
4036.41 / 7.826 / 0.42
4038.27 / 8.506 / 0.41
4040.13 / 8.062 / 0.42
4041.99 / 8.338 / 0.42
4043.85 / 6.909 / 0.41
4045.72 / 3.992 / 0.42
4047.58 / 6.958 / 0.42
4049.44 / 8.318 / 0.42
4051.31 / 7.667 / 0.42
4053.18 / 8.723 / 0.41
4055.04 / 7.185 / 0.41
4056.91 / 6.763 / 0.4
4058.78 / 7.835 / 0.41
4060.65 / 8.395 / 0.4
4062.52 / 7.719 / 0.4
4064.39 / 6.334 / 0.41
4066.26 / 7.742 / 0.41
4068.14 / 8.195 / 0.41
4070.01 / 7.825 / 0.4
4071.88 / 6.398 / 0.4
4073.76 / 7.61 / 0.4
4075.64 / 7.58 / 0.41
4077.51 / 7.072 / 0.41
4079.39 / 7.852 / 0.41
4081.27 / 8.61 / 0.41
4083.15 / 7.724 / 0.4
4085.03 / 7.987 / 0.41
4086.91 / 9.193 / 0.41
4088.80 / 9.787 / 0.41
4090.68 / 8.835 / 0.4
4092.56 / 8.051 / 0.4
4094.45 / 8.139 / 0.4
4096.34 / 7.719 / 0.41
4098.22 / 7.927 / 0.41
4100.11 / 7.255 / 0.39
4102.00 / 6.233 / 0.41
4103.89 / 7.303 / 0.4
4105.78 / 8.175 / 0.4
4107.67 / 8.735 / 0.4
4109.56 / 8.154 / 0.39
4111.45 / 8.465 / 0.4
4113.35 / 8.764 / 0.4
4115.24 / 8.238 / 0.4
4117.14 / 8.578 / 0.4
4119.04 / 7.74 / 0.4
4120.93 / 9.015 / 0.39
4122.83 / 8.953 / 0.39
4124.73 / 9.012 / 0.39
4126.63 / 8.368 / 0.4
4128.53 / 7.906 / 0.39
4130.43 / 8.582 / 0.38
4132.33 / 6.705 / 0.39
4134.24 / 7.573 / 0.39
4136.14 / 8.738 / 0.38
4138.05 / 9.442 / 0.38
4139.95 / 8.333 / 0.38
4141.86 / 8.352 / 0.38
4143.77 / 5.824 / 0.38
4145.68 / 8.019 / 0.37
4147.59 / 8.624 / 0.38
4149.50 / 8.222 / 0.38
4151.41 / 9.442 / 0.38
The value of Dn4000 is 1.76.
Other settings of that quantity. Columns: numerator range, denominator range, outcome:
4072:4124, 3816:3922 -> 1.86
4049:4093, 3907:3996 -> 1.68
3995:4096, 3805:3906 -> 1.78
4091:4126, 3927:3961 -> 2.09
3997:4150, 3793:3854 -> 1.90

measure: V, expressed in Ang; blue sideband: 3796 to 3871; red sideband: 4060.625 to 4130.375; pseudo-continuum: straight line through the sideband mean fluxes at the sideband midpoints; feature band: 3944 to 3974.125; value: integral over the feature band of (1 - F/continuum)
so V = 9.1 Ang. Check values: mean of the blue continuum 4.79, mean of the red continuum 8.05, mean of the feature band 4.41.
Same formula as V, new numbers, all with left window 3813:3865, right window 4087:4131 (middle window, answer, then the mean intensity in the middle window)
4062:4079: 0.7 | 7.39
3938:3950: 2.7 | 4.53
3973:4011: -4.1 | 7.27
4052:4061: -0.3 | 7.74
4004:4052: -3.8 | 7.64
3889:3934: 2.3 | 5.06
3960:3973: 7.6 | 2.58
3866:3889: 0.3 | 4.81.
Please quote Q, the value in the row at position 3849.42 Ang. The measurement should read 3.917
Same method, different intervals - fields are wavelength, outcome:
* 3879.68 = 4.689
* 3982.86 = 7.473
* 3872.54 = 3.625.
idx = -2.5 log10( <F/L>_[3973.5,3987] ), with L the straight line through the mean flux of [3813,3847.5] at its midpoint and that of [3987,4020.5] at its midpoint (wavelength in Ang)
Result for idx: 0.13 mag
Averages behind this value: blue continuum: 3.99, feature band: 6.48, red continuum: 7.78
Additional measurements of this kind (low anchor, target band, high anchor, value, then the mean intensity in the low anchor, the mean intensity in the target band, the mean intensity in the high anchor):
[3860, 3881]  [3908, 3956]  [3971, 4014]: 0.30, 5.1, 4.64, 7.15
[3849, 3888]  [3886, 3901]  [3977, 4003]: 0.06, 4.91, 5.14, 7.46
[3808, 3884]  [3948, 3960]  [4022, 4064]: 0.02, 4.66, 6.18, 7.6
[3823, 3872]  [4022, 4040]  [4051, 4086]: -0.11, 4.49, 7.86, 7.64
